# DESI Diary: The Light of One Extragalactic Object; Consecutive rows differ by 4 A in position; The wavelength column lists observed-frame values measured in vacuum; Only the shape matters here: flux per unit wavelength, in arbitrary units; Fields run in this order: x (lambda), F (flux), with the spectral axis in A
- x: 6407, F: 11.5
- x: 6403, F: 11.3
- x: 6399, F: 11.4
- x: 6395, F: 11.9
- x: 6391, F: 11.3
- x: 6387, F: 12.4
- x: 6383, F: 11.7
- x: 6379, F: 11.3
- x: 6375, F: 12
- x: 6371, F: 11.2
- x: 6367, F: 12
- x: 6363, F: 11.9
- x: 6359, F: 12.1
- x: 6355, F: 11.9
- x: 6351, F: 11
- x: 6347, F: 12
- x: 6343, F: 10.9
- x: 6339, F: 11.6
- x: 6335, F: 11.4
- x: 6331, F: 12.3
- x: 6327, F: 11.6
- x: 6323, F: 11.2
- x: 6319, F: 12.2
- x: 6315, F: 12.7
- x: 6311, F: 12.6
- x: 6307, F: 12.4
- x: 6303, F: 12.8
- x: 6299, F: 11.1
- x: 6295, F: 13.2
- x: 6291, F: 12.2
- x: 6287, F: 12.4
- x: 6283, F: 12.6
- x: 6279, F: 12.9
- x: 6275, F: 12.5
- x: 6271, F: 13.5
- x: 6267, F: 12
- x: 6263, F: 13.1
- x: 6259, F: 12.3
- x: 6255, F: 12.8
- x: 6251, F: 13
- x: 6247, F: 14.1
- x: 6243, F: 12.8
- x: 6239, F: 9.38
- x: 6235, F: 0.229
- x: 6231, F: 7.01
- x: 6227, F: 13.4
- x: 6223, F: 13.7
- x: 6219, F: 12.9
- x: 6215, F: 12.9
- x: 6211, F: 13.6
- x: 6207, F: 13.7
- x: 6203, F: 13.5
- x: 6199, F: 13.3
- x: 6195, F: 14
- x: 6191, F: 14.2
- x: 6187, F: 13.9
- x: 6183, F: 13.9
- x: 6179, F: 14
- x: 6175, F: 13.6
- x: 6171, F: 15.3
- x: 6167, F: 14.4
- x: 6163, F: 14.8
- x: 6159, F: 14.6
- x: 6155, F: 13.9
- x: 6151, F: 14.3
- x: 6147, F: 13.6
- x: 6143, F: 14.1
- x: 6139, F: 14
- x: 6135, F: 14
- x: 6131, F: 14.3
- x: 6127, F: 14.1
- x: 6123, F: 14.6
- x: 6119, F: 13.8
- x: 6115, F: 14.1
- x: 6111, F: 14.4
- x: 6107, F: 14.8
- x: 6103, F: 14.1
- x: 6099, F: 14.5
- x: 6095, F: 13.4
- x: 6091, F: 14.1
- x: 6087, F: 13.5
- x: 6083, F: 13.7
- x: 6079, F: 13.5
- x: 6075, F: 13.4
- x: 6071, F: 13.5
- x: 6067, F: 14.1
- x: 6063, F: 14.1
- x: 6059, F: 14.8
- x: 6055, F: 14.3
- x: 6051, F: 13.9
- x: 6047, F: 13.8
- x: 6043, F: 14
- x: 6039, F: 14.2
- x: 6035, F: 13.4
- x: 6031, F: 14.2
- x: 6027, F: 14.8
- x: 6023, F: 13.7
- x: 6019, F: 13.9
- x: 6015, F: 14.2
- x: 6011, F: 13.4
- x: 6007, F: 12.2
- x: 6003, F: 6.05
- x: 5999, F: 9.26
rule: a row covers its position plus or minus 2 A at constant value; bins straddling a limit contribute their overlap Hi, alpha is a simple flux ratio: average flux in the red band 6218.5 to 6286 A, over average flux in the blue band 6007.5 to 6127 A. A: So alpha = 0.83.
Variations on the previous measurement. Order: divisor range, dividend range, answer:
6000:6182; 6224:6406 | 0.85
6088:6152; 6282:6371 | 0.85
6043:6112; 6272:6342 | 0.87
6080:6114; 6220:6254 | 0.75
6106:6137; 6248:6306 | 0.89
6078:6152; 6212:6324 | 0.85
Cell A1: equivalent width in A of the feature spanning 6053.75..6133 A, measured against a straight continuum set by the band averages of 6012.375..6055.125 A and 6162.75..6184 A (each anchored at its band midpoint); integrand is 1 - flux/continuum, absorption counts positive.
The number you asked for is 0.5 A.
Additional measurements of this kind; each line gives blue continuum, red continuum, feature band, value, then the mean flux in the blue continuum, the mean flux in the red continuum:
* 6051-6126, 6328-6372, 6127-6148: -0.7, 14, 11.7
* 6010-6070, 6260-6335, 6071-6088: 0.3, 14.1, 12.4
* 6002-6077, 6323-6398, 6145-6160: -1.4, 13.6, 11.7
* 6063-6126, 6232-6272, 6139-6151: -0.8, 14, 11.2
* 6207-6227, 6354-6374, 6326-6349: 0.9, 13.3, 11.8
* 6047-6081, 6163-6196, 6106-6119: -0.2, 13.9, 14.2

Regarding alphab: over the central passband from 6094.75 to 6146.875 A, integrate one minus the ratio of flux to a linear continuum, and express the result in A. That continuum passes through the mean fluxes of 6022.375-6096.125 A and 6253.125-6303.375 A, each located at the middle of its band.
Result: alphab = -2.4 A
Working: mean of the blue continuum 13.9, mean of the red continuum 12.6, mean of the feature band 14.2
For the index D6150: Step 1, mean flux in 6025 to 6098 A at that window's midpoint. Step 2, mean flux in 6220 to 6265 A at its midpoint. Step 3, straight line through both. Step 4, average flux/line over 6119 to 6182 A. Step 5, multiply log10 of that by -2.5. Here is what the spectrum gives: -0.14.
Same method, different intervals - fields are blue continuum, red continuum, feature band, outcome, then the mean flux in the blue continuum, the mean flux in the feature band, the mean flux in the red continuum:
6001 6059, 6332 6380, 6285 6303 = -0.03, 13.3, 12.3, 11.6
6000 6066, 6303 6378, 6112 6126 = -0.10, 13.4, 14.2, 11.9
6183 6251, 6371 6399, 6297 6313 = -0.03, 12.1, 12.2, 11.7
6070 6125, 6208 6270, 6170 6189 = -0.12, 14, 14.1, 11.6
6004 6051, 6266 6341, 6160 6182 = -0.12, 13.6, 14.4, 12.3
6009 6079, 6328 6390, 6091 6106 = -0.04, 14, 14.1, 11.7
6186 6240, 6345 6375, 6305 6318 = -0.07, 11.8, 12.5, 11.7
